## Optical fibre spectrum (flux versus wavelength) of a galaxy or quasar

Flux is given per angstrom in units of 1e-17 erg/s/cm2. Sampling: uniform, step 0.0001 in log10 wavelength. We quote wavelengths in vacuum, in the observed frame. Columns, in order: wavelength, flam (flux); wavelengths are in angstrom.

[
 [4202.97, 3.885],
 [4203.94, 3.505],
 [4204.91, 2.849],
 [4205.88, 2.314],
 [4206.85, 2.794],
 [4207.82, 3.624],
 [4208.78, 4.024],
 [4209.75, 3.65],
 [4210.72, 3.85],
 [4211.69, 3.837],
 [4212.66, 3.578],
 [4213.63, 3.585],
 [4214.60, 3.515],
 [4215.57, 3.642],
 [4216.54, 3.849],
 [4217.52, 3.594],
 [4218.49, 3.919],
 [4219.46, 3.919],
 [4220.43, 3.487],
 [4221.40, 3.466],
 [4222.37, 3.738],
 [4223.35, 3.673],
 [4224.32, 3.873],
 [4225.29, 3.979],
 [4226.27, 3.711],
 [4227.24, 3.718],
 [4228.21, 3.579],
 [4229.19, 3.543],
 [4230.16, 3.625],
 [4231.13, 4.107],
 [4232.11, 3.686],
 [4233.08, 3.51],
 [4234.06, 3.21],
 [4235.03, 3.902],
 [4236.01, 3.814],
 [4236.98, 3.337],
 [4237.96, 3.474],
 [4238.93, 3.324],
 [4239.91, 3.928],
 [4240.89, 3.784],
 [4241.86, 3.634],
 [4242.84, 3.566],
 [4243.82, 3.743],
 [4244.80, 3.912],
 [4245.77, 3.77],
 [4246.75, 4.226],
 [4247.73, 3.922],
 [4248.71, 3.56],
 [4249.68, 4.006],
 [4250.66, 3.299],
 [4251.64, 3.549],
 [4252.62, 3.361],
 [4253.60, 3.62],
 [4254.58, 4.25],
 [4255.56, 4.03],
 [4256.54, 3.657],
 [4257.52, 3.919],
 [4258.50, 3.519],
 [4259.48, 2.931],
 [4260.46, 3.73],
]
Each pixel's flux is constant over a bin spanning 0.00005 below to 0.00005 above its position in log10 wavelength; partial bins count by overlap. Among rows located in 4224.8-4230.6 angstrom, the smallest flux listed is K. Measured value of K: 3.543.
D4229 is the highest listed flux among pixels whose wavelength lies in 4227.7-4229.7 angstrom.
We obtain 3.579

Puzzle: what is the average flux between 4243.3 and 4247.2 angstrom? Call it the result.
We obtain 3.91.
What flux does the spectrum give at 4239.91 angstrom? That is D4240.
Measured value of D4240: 3.928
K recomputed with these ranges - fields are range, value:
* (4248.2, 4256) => 3.299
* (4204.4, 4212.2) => 2.314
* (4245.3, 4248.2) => 3.77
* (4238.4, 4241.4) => 3.324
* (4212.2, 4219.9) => 3.515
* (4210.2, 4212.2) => 3.837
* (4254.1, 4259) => 3.519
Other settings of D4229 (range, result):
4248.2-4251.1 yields 4.006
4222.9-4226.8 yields 3.979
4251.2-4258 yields 4.25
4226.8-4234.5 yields 4.107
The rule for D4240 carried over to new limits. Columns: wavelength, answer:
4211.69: 3.837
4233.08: 3.51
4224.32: 3.873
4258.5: 3.519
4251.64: 3.549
